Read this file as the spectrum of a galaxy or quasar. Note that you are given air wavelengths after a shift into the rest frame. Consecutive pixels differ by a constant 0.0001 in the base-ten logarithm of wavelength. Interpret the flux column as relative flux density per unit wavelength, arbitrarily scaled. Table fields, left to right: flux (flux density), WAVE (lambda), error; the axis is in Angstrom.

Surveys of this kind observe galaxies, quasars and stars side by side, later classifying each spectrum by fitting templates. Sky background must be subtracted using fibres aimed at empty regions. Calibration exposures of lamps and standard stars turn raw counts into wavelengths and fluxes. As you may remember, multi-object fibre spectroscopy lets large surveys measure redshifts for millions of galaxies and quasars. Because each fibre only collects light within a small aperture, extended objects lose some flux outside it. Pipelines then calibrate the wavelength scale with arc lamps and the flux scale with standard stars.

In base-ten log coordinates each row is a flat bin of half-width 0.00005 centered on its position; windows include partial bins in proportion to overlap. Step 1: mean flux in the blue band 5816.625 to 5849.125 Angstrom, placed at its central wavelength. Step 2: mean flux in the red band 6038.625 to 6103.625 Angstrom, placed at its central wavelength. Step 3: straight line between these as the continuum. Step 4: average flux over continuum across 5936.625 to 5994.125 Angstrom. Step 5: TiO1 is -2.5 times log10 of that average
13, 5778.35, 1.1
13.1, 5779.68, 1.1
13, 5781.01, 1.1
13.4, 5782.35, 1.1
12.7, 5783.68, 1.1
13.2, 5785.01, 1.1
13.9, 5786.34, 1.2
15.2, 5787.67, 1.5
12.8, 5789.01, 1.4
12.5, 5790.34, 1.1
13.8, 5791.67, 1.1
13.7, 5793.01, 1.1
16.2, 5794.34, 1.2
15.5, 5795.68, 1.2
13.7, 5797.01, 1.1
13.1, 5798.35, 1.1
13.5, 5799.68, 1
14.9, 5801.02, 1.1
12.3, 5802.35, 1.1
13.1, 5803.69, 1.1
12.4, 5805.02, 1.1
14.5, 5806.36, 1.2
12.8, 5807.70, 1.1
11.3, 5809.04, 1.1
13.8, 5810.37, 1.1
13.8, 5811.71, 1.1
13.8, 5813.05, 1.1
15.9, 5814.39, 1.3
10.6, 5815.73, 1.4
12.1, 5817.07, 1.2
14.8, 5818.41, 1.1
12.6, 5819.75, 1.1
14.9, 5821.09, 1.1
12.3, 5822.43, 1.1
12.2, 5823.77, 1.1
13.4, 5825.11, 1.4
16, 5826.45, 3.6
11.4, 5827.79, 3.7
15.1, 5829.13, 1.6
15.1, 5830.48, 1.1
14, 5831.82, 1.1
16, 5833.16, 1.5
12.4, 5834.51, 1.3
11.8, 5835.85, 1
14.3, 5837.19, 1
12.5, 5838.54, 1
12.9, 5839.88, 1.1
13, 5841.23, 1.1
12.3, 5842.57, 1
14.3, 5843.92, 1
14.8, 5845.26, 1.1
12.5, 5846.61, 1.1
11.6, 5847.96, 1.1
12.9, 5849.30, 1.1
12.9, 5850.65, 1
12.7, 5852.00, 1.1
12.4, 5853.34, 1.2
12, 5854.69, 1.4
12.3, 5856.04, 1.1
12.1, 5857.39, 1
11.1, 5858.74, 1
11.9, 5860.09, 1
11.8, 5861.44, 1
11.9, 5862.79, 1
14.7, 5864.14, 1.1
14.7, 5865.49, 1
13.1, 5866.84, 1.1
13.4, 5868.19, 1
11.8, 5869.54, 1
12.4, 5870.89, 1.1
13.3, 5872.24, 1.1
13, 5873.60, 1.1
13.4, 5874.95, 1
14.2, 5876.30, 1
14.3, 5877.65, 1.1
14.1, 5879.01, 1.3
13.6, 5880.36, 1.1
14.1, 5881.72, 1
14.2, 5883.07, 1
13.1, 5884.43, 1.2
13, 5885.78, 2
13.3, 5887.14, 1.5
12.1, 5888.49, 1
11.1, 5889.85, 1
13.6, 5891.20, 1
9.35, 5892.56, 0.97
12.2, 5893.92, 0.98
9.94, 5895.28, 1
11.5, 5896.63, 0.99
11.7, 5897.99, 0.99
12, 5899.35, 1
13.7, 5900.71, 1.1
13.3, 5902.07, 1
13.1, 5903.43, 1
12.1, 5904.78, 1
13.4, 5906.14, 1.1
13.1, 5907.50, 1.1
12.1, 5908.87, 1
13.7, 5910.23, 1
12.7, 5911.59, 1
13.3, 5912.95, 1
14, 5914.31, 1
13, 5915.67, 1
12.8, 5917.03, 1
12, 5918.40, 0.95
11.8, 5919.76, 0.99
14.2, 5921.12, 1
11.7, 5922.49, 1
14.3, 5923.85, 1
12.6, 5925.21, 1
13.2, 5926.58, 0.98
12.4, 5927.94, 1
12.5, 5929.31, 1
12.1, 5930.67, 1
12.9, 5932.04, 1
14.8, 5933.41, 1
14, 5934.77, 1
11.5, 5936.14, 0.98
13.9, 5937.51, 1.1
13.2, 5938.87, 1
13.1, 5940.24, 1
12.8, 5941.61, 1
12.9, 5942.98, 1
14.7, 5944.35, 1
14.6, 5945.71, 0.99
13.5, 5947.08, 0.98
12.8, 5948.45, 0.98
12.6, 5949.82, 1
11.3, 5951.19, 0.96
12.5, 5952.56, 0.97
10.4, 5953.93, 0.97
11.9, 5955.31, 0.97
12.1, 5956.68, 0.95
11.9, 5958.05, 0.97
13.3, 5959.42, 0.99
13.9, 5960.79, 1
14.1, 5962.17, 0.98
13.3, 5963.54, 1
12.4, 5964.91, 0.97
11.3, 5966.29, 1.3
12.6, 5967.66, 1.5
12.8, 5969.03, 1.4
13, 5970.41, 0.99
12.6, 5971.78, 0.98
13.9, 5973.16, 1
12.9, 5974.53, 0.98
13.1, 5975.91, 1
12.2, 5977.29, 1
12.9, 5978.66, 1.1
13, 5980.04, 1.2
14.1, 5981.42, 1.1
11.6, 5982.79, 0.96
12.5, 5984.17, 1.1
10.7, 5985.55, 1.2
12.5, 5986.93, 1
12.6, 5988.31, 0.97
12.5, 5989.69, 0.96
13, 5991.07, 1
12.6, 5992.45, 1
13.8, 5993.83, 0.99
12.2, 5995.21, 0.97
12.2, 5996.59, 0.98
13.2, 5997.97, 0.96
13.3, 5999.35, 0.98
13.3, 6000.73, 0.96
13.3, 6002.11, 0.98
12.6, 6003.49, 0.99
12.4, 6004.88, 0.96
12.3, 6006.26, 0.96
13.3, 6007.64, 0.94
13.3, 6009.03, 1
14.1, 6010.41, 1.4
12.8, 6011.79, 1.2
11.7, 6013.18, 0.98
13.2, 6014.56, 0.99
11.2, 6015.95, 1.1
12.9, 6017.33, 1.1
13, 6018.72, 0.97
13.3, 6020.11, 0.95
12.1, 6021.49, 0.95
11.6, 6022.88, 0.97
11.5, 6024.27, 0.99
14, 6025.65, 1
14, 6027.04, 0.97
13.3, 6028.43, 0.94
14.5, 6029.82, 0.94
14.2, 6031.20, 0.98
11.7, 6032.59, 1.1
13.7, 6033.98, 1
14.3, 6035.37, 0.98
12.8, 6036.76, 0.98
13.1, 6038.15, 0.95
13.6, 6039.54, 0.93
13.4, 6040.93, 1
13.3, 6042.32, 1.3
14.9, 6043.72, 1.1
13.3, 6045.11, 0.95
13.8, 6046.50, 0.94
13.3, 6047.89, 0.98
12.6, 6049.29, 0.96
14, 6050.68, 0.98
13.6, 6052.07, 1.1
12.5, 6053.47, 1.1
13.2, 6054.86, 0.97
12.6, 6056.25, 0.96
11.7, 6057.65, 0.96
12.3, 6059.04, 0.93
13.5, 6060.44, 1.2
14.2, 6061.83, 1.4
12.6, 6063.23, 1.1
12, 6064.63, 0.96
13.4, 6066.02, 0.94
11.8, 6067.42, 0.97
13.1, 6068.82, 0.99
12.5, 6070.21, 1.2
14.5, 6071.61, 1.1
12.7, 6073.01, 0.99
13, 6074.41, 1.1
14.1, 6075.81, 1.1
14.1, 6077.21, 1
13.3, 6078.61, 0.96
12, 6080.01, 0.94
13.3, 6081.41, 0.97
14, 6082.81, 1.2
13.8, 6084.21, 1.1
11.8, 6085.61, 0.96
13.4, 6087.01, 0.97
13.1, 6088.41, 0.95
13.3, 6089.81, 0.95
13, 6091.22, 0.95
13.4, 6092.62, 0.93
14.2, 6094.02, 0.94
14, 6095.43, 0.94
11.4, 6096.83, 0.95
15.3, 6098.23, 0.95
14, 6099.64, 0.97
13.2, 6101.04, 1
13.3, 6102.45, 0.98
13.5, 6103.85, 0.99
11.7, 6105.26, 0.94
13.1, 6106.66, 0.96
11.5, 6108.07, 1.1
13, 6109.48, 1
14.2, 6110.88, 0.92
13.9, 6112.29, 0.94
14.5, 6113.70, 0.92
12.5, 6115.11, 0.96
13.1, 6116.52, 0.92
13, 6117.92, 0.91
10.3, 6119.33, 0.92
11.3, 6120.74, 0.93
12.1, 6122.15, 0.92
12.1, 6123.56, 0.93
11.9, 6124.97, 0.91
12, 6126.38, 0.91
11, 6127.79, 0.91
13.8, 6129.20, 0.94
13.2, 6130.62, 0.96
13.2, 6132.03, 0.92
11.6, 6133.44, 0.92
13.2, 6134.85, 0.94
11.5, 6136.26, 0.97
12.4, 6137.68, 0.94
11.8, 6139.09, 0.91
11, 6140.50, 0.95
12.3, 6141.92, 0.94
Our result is 0.05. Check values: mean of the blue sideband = 13.4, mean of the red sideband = 13.2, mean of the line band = 12.8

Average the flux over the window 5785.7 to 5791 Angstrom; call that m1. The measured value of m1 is 13.6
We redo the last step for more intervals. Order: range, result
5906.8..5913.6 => 13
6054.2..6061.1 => 12.7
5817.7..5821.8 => 14.1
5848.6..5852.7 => 12.8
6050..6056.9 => 13.2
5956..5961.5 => 12.8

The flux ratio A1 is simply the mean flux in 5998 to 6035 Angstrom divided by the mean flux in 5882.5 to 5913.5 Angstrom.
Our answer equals 1.04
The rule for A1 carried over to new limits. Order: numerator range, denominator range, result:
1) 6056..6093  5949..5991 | 1.04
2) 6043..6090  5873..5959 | 1.03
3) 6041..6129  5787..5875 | 0.98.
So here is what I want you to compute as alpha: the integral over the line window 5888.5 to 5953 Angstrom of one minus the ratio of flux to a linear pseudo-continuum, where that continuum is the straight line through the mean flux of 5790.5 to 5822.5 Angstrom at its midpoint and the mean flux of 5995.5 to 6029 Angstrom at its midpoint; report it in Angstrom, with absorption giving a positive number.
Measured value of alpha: 1.9 Angstrom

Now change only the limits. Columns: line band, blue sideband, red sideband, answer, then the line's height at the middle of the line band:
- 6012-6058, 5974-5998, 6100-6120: -1.25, 12.7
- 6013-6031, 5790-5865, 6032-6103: 0.51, 13.2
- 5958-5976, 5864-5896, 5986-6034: -0.09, 12.9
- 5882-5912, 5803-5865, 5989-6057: 1.40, 13.1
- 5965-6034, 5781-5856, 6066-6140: 1.50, 13.1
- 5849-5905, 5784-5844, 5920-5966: 2.26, 13.2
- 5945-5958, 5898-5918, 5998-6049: 0.63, 13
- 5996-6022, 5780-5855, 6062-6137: 0.51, 13.1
